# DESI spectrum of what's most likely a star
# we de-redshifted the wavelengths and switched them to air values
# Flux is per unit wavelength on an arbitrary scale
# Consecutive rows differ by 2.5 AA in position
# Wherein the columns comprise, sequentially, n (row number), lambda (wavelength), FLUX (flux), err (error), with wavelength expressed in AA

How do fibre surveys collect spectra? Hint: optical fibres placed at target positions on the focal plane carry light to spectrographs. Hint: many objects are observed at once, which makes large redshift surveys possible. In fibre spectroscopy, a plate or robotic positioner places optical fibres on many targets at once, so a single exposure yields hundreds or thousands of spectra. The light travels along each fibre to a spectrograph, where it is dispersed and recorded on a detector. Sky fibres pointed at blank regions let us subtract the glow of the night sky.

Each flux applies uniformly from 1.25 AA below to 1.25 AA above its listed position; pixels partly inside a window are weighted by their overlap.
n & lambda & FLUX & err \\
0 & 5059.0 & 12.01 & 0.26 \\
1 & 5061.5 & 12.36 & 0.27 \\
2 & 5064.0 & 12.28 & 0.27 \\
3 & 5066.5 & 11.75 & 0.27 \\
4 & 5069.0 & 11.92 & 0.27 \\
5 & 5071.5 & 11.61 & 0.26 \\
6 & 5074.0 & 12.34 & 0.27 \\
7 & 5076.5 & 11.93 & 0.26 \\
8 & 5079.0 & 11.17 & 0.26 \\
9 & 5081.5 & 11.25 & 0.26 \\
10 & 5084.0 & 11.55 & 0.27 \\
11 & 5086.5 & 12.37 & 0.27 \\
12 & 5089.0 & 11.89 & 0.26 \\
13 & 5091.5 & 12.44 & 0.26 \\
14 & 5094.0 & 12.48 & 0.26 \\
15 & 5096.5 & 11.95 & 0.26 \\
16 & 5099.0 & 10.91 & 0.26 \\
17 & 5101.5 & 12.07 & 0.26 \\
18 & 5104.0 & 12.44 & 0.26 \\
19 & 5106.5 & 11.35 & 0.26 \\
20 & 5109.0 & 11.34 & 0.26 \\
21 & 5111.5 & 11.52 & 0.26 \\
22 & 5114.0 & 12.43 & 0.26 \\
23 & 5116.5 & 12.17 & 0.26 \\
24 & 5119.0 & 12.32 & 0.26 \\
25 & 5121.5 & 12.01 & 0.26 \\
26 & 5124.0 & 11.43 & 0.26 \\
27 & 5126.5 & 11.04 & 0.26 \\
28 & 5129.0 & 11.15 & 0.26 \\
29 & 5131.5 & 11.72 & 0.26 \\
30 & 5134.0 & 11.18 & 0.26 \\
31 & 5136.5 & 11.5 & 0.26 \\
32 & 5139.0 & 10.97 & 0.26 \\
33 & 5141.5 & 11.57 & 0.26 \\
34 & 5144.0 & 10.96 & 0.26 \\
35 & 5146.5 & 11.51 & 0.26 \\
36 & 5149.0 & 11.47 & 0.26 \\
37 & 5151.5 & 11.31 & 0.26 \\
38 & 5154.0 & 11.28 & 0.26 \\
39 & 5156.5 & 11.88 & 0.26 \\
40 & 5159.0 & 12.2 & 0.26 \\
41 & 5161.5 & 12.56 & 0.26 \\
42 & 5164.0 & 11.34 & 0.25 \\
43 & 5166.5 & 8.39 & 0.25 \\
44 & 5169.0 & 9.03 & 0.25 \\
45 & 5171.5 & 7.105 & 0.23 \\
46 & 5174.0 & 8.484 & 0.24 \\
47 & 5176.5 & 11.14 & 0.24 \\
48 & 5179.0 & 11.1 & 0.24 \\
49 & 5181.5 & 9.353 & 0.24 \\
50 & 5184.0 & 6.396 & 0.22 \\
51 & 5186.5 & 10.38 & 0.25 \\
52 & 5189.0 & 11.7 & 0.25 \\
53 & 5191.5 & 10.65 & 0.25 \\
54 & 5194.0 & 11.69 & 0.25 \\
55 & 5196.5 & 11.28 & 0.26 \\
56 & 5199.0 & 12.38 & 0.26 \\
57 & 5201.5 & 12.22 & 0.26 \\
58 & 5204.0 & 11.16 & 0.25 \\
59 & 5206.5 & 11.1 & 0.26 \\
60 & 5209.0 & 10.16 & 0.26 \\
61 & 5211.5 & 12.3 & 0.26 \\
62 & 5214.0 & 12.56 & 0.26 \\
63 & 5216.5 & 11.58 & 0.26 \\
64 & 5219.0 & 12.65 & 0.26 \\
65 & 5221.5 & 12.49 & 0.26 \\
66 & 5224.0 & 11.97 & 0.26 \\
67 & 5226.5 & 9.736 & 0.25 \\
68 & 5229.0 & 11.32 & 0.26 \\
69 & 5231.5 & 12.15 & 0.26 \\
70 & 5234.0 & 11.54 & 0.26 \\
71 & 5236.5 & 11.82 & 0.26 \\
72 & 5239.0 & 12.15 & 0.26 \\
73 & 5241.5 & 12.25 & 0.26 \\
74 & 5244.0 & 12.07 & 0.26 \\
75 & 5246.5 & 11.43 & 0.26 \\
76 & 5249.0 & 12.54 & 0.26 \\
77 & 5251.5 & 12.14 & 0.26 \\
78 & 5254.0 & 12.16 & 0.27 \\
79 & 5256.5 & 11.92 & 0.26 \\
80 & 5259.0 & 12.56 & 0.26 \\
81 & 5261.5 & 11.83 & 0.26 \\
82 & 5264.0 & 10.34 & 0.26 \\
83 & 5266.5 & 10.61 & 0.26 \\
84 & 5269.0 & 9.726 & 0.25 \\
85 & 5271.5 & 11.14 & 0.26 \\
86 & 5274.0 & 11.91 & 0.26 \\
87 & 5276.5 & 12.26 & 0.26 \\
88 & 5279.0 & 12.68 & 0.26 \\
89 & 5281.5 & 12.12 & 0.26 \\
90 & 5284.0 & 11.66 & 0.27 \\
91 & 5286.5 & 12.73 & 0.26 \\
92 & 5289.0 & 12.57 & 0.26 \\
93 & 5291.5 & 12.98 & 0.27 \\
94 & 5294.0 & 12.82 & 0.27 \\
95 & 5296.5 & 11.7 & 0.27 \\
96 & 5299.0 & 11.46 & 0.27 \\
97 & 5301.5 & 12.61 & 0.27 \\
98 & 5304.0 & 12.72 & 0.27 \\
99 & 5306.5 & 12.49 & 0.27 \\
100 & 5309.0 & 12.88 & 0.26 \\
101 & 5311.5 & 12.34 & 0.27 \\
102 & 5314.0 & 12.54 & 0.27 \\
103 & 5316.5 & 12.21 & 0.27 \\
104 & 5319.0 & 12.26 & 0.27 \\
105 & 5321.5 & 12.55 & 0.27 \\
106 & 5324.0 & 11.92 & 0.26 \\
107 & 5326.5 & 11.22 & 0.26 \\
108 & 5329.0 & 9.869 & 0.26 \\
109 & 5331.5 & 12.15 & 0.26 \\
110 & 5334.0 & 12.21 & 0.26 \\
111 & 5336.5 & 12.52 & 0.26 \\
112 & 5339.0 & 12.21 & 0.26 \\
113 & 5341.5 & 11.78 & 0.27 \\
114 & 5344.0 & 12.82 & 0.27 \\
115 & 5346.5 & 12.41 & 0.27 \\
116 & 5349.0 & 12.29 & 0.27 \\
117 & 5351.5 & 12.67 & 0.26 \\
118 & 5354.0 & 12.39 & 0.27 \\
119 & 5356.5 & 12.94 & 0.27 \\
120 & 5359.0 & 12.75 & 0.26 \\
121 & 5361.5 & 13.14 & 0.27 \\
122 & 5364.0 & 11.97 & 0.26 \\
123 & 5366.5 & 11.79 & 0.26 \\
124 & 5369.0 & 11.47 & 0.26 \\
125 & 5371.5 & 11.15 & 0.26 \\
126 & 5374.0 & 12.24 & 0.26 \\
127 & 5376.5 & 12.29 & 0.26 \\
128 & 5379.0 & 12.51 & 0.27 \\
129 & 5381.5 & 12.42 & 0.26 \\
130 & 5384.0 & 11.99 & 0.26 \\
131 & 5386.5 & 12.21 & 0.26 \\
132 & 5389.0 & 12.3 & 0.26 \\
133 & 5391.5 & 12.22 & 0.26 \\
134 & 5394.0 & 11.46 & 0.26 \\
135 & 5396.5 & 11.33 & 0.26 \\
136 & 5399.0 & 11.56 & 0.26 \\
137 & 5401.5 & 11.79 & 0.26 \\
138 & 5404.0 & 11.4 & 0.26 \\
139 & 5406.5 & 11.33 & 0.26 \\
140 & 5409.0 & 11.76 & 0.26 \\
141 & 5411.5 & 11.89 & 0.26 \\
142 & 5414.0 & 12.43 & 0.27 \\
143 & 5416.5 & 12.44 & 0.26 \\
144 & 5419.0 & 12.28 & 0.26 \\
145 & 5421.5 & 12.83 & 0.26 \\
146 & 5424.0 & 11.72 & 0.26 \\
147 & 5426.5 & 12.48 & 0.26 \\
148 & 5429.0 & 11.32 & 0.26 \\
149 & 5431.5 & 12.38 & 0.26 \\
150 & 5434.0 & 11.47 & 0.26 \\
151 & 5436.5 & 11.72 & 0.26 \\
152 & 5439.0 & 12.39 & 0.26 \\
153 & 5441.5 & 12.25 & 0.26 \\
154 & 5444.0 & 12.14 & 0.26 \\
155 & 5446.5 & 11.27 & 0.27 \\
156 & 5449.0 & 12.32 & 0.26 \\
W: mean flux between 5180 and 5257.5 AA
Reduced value 11.5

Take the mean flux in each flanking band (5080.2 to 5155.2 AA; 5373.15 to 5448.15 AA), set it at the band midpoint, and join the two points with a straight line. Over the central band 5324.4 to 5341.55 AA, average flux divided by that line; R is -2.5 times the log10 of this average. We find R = 0.02 mag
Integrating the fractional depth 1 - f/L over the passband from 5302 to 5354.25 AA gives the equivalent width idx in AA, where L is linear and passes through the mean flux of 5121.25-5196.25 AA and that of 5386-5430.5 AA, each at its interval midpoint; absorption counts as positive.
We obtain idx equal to -3.0 AA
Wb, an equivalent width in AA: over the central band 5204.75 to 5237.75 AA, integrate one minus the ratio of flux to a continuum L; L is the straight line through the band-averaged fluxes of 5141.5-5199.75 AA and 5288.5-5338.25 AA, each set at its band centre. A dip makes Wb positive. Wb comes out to -1.4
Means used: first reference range 10.6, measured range 11.6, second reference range 12.2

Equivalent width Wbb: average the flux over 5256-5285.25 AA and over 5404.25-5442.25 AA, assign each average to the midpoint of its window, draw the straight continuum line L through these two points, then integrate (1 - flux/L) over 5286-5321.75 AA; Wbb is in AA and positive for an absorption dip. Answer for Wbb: -2.4 AA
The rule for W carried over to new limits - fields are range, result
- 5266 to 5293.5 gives 11.9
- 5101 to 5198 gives 11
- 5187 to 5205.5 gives 11.5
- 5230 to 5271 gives 11.7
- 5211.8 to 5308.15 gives 11.9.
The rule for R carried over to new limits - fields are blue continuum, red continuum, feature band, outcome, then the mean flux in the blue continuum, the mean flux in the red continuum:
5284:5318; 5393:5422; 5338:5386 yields -0.02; 12.4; 11.9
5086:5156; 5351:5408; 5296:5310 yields -0.04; 11.7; 12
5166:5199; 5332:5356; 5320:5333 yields 0.05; 9.88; 12.4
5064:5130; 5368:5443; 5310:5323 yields -0.04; 11.8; 12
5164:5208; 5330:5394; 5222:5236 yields -0.07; 10.2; 12.2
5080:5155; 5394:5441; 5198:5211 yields 0.03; 11.7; 11.9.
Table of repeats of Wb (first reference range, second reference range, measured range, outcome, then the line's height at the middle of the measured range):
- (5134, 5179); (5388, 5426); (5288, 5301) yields -1.0 AA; 11.4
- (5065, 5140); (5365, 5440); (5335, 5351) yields -0.6 AA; 11.9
